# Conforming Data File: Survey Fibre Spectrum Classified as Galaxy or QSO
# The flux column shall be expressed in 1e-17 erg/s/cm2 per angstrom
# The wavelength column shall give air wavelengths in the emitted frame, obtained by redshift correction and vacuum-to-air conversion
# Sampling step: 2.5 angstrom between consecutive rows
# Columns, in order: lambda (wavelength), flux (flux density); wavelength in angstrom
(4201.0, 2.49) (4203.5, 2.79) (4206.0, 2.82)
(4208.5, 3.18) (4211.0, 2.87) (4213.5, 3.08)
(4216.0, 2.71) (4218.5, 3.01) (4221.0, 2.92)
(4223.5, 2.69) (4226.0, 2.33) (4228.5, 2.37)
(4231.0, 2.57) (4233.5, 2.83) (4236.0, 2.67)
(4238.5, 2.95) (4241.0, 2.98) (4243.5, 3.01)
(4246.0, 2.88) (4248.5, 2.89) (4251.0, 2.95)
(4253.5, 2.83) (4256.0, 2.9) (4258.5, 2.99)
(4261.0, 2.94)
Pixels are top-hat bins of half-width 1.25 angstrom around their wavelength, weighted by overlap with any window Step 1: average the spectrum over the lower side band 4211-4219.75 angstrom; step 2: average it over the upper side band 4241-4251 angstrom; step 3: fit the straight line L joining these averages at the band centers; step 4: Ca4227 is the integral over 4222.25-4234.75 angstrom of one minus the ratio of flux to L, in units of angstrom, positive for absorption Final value 1.6 angstrom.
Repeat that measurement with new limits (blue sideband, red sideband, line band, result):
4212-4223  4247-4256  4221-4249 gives 1.49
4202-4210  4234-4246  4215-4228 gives 0.87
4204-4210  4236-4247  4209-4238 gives 1.95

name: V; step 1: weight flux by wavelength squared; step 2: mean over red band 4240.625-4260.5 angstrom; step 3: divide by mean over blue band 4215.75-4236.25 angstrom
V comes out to 1.1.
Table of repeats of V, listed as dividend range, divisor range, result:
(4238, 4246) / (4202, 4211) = 1.04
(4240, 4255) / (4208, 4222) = 1.01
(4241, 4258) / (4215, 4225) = 1.05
